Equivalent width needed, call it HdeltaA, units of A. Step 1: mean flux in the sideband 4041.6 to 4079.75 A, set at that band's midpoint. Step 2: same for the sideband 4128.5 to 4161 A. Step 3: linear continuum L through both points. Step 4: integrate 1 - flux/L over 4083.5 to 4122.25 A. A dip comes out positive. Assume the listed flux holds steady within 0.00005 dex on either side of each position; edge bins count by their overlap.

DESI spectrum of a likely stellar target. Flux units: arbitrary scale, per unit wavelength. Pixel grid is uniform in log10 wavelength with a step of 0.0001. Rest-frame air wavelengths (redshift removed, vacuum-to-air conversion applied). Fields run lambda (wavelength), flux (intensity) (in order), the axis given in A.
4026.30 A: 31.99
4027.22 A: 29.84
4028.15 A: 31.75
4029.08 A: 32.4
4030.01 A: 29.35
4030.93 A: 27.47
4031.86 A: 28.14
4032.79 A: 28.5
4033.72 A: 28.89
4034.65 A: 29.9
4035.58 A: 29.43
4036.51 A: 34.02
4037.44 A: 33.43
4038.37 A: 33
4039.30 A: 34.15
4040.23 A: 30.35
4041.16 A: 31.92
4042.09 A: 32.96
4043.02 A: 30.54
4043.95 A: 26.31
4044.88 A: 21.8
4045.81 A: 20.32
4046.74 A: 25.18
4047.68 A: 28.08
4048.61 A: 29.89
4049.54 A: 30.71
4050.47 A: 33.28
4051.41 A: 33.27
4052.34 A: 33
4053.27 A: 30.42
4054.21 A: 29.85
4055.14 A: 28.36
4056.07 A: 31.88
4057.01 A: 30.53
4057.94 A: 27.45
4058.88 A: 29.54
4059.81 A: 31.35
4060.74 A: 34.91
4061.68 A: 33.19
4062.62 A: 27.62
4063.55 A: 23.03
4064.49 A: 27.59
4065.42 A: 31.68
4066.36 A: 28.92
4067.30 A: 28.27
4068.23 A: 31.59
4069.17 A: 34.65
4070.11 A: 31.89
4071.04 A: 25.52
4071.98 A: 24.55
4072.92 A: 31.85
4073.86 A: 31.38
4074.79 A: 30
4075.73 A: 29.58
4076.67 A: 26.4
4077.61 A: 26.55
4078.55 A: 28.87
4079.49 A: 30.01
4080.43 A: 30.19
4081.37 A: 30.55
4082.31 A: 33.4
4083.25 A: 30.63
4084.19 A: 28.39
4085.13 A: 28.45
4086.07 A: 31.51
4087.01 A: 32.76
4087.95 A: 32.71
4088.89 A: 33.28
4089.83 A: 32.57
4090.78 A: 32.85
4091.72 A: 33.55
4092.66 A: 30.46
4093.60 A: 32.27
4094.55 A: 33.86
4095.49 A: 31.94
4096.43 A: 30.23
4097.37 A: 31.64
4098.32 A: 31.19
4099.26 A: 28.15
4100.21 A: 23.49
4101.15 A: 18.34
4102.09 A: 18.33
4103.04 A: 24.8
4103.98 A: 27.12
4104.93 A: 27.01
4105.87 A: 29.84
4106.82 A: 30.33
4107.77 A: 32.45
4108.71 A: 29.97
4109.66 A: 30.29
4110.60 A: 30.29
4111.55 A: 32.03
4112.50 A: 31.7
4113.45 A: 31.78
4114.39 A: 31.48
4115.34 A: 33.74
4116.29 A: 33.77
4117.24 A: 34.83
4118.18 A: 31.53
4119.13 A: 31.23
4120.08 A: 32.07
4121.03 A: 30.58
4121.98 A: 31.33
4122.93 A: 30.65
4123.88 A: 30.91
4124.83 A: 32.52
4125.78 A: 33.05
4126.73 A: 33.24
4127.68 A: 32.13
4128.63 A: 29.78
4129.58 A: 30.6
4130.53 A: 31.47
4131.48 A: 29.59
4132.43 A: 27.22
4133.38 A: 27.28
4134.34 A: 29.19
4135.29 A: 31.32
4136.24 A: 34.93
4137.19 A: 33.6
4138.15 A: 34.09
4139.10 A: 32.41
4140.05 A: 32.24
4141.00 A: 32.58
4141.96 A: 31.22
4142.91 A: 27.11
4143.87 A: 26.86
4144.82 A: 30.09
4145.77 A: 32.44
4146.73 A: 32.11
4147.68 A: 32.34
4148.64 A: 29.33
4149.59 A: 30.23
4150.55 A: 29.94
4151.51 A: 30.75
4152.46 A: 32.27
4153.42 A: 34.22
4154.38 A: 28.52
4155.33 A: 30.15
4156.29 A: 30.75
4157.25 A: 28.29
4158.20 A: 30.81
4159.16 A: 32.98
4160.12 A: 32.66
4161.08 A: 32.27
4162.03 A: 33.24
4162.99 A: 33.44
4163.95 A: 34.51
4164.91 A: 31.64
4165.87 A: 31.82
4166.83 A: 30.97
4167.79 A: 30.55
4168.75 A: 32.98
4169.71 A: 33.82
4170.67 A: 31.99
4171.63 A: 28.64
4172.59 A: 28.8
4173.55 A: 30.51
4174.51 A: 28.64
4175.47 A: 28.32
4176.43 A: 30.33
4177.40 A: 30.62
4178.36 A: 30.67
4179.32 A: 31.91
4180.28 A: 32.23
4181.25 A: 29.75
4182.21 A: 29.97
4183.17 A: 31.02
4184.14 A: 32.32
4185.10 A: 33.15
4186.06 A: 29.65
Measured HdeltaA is -0.3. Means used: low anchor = 29.3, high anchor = 30.9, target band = 30.3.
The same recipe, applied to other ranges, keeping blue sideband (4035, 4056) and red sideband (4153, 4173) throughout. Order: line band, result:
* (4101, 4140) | 0.6 A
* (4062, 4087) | 0.8 A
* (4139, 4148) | 0.1 A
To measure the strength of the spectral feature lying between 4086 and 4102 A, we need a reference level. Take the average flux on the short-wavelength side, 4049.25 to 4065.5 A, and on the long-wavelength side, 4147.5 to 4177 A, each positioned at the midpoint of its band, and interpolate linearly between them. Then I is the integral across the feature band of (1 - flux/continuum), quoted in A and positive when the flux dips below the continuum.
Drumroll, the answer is 0.17 A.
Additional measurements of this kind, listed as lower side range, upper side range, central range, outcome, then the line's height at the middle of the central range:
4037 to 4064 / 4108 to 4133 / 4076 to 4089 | 0.2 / 30.6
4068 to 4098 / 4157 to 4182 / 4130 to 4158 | 0.3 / 31.1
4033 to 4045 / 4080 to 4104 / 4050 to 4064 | -0.1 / 30.4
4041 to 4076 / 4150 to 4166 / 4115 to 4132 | -0.5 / 30.9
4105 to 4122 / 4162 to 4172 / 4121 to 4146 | 0.5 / 31.7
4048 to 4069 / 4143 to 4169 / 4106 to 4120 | -0.4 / 30.9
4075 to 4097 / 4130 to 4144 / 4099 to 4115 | 1.4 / 30.9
